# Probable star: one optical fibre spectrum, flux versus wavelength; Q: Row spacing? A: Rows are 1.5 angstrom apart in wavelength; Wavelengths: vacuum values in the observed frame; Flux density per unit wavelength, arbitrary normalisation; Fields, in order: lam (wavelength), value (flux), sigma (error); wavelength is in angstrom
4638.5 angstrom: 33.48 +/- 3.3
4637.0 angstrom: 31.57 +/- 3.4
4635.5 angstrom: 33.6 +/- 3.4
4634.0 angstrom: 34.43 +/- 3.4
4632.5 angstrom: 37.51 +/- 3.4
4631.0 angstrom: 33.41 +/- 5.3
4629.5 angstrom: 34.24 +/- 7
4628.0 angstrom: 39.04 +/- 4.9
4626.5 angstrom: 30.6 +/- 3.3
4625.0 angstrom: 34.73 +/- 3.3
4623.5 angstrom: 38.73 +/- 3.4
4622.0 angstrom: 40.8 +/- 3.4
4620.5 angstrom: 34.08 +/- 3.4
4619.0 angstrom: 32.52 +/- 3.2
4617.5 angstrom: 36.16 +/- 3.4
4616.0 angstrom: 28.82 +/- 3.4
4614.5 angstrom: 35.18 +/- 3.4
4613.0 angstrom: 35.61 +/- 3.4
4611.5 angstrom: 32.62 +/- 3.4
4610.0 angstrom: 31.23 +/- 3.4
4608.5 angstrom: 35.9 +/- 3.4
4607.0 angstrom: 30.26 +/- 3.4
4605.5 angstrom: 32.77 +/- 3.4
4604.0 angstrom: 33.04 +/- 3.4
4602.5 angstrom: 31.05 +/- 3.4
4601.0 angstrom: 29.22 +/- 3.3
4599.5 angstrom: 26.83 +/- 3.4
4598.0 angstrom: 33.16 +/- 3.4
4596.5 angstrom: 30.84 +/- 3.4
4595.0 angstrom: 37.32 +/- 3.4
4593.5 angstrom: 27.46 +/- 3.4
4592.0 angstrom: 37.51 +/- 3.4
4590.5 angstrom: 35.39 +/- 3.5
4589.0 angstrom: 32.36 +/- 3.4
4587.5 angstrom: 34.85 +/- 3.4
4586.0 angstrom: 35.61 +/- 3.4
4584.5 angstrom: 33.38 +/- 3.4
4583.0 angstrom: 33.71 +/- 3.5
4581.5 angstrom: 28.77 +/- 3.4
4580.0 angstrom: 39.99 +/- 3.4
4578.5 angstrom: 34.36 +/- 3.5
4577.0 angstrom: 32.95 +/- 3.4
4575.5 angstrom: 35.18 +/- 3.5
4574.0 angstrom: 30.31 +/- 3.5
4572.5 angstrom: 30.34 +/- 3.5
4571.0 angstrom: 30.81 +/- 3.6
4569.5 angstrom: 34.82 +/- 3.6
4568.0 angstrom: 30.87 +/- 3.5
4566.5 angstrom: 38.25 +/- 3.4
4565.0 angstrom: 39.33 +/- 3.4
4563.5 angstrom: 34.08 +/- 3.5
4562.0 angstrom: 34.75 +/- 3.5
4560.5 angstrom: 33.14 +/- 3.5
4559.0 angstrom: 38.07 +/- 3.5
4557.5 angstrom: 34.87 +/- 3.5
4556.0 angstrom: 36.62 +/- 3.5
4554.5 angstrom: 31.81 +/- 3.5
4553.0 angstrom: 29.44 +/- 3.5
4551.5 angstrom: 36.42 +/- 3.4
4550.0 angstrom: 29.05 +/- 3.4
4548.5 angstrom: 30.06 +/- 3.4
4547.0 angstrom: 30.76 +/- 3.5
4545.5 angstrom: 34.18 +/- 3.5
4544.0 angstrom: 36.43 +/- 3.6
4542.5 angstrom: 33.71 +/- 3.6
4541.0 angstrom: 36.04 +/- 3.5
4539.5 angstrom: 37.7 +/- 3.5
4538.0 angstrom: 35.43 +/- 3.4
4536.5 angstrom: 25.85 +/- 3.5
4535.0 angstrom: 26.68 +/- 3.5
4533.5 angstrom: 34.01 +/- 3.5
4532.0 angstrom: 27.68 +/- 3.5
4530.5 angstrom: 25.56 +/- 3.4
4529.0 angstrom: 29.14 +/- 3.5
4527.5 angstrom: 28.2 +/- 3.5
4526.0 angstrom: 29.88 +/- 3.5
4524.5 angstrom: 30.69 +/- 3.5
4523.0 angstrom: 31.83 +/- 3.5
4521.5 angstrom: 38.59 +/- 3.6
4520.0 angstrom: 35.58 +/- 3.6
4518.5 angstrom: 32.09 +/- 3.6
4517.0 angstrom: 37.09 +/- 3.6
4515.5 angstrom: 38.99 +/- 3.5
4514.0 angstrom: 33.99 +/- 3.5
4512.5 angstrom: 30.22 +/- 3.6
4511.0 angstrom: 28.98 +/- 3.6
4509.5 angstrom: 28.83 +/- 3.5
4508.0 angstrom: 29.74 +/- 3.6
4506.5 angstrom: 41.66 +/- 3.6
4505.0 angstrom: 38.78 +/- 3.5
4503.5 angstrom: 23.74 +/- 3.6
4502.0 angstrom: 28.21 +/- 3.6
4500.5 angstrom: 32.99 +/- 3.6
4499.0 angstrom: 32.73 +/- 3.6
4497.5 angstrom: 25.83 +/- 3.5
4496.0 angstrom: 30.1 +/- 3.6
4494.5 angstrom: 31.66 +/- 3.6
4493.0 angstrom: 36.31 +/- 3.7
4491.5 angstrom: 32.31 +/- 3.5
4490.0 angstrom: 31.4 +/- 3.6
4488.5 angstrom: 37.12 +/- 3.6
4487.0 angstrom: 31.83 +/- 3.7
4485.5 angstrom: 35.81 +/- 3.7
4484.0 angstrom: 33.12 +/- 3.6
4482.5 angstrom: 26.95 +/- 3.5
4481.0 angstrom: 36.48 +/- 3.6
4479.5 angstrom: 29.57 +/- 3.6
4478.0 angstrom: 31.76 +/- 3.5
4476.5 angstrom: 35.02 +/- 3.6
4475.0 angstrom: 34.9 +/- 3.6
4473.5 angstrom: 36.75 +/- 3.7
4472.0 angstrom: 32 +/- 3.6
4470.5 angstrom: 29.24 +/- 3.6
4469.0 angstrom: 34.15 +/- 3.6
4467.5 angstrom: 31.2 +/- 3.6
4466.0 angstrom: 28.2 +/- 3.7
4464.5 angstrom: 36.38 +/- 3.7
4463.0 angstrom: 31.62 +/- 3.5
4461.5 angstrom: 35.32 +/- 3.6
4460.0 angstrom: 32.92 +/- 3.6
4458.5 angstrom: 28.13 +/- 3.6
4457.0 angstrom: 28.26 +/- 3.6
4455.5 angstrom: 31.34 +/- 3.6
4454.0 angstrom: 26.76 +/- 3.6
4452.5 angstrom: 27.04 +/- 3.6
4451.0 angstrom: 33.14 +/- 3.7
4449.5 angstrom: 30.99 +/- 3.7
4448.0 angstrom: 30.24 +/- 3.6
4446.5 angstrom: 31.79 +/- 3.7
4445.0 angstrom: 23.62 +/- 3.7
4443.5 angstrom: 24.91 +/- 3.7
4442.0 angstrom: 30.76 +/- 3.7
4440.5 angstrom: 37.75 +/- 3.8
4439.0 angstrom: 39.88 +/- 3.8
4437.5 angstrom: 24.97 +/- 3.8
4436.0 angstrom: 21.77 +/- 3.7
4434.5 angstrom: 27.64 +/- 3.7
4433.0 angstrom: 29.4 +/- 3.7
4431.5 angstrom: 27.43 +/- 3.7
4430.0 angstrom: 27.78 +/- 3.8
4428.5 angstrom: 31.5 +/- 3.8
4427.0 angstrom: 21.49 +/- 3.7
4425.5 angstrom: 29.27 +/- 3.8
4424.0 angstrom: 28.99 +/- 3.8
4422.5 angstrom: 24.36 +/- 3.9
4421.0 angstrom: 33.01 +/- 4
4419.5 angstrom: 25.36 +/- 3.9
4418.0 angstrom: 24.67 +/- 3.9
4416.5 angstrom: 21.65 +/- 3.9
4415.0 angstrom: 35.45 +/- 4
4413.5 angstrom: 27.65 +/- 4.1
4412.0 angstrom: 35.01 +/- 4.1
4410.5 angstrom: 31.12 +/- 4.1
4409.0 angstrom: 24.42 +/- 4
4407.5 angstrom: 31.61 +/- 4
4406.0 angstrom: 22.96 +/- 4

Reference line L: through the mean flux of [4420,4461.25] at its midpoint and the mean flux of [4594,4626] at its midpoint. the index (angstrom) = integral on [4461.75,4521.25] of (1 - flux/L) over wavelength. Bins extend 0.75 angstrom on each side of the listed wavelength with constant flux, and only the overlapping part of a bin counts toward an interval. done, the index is -4.6 angstrom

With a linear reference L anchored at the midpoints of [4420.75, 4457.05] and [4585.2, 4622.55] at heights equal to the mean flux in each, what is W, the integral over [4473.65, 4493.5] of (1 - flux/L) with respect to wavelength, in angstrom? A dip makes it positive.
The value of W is -2.2 angstrom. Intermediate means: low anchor 28.9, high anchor 33.2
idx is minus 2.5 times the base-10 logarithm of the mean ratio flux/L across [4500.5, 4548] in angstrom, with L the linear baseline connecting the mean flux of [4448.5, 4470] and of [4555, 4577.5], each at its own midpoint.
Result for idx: 0.02 mag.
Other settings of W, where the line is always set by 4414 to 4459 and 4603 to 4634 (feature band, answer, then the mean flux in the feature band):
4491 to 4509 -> -0.8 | 32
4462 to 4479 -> -1.8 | 32.8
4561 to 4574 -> -0.5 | 33.9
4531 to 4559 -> -0.6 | 32.7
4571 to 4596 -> -0.3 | 33.6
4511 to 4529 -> -1.0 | 33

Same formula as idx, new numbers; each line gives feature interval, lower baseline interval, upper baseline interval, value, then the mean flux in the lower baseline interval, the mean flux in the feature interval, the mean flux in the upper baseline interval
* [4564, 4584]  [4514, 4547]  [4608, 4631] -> -0.01 mag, 32.6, 33.8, 34.6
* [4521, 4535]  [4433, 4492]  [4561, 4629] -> 0.08 mag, 31.3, 30.3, 33.7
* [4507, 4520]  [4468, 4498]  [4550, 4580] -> 0.01 mag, 32.7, 32.8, 34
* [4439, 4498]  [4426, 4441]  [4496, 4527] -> -0.05 mag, 28.8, 31.7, 32.4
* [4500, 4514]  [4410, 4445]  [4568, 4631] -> -0.02 mag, 28.6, 31.6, 33.4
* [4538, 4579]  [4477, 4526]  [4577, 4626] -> -0.02 mag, 32.6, 33.9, 33.5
